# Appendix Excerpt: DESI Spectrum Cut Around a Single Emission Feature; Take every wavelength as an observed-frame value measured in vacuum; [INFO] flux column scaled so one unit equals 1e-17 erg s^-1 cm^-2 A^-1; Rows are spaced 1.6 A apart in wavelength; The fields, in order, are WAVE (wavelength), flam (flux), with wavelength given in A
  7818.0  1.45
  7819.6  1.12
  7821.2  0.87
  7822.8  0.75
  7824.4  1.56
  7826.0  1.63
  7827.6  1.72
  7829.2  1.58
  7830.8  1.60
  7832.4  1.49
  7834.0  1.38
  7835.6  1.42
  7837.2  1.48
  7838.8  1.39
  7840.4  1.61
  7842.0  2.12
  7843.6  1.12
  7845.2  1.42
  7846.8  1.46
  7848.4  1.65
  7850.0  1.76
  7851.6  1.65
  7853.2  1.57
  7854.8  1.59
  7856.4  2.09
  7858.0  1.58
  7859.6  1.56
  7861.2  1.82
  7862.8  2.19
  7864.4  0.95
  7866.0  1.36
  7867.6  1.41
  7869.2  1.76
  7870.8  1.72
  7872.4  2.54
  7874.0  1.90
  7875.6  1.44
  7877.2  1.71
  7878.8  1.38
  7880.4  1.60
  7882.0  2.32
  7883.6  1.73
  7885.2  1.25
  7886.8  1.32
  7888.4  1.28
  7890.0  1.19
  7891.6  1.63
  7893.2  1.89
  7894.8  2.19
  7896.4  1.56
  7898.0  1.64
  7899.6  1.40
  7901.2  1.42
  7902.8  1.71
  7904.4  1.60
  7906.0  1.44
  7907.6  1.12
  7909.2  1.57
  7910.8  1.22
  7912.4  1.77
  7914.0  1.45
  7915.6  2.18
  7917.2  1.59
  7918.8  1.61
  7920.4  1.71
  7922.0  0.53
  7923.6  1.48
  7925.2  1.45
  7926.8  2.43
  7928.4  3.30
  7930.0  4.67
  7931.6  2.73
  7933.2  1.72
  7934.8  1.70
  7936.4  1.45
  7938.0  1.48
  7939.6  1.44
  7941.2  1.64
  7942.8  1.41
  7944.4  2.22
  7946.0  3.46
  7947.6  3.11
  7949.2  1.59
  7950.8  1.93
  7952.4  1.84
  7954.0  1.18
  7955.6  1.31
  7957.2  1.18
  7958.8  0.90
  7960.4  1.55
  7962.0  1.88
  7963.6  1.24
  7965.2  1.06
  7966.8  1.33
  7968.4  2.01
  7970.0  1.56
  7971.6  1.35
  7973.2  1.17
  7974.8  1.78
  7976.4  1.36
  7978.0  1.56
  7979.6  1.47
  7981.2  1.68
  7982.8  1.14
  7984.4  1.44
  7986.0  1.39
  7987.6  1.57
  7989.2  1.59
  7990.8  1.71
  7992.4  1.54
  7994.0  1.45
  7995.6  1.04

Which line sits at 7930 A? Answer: [S II] 6716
